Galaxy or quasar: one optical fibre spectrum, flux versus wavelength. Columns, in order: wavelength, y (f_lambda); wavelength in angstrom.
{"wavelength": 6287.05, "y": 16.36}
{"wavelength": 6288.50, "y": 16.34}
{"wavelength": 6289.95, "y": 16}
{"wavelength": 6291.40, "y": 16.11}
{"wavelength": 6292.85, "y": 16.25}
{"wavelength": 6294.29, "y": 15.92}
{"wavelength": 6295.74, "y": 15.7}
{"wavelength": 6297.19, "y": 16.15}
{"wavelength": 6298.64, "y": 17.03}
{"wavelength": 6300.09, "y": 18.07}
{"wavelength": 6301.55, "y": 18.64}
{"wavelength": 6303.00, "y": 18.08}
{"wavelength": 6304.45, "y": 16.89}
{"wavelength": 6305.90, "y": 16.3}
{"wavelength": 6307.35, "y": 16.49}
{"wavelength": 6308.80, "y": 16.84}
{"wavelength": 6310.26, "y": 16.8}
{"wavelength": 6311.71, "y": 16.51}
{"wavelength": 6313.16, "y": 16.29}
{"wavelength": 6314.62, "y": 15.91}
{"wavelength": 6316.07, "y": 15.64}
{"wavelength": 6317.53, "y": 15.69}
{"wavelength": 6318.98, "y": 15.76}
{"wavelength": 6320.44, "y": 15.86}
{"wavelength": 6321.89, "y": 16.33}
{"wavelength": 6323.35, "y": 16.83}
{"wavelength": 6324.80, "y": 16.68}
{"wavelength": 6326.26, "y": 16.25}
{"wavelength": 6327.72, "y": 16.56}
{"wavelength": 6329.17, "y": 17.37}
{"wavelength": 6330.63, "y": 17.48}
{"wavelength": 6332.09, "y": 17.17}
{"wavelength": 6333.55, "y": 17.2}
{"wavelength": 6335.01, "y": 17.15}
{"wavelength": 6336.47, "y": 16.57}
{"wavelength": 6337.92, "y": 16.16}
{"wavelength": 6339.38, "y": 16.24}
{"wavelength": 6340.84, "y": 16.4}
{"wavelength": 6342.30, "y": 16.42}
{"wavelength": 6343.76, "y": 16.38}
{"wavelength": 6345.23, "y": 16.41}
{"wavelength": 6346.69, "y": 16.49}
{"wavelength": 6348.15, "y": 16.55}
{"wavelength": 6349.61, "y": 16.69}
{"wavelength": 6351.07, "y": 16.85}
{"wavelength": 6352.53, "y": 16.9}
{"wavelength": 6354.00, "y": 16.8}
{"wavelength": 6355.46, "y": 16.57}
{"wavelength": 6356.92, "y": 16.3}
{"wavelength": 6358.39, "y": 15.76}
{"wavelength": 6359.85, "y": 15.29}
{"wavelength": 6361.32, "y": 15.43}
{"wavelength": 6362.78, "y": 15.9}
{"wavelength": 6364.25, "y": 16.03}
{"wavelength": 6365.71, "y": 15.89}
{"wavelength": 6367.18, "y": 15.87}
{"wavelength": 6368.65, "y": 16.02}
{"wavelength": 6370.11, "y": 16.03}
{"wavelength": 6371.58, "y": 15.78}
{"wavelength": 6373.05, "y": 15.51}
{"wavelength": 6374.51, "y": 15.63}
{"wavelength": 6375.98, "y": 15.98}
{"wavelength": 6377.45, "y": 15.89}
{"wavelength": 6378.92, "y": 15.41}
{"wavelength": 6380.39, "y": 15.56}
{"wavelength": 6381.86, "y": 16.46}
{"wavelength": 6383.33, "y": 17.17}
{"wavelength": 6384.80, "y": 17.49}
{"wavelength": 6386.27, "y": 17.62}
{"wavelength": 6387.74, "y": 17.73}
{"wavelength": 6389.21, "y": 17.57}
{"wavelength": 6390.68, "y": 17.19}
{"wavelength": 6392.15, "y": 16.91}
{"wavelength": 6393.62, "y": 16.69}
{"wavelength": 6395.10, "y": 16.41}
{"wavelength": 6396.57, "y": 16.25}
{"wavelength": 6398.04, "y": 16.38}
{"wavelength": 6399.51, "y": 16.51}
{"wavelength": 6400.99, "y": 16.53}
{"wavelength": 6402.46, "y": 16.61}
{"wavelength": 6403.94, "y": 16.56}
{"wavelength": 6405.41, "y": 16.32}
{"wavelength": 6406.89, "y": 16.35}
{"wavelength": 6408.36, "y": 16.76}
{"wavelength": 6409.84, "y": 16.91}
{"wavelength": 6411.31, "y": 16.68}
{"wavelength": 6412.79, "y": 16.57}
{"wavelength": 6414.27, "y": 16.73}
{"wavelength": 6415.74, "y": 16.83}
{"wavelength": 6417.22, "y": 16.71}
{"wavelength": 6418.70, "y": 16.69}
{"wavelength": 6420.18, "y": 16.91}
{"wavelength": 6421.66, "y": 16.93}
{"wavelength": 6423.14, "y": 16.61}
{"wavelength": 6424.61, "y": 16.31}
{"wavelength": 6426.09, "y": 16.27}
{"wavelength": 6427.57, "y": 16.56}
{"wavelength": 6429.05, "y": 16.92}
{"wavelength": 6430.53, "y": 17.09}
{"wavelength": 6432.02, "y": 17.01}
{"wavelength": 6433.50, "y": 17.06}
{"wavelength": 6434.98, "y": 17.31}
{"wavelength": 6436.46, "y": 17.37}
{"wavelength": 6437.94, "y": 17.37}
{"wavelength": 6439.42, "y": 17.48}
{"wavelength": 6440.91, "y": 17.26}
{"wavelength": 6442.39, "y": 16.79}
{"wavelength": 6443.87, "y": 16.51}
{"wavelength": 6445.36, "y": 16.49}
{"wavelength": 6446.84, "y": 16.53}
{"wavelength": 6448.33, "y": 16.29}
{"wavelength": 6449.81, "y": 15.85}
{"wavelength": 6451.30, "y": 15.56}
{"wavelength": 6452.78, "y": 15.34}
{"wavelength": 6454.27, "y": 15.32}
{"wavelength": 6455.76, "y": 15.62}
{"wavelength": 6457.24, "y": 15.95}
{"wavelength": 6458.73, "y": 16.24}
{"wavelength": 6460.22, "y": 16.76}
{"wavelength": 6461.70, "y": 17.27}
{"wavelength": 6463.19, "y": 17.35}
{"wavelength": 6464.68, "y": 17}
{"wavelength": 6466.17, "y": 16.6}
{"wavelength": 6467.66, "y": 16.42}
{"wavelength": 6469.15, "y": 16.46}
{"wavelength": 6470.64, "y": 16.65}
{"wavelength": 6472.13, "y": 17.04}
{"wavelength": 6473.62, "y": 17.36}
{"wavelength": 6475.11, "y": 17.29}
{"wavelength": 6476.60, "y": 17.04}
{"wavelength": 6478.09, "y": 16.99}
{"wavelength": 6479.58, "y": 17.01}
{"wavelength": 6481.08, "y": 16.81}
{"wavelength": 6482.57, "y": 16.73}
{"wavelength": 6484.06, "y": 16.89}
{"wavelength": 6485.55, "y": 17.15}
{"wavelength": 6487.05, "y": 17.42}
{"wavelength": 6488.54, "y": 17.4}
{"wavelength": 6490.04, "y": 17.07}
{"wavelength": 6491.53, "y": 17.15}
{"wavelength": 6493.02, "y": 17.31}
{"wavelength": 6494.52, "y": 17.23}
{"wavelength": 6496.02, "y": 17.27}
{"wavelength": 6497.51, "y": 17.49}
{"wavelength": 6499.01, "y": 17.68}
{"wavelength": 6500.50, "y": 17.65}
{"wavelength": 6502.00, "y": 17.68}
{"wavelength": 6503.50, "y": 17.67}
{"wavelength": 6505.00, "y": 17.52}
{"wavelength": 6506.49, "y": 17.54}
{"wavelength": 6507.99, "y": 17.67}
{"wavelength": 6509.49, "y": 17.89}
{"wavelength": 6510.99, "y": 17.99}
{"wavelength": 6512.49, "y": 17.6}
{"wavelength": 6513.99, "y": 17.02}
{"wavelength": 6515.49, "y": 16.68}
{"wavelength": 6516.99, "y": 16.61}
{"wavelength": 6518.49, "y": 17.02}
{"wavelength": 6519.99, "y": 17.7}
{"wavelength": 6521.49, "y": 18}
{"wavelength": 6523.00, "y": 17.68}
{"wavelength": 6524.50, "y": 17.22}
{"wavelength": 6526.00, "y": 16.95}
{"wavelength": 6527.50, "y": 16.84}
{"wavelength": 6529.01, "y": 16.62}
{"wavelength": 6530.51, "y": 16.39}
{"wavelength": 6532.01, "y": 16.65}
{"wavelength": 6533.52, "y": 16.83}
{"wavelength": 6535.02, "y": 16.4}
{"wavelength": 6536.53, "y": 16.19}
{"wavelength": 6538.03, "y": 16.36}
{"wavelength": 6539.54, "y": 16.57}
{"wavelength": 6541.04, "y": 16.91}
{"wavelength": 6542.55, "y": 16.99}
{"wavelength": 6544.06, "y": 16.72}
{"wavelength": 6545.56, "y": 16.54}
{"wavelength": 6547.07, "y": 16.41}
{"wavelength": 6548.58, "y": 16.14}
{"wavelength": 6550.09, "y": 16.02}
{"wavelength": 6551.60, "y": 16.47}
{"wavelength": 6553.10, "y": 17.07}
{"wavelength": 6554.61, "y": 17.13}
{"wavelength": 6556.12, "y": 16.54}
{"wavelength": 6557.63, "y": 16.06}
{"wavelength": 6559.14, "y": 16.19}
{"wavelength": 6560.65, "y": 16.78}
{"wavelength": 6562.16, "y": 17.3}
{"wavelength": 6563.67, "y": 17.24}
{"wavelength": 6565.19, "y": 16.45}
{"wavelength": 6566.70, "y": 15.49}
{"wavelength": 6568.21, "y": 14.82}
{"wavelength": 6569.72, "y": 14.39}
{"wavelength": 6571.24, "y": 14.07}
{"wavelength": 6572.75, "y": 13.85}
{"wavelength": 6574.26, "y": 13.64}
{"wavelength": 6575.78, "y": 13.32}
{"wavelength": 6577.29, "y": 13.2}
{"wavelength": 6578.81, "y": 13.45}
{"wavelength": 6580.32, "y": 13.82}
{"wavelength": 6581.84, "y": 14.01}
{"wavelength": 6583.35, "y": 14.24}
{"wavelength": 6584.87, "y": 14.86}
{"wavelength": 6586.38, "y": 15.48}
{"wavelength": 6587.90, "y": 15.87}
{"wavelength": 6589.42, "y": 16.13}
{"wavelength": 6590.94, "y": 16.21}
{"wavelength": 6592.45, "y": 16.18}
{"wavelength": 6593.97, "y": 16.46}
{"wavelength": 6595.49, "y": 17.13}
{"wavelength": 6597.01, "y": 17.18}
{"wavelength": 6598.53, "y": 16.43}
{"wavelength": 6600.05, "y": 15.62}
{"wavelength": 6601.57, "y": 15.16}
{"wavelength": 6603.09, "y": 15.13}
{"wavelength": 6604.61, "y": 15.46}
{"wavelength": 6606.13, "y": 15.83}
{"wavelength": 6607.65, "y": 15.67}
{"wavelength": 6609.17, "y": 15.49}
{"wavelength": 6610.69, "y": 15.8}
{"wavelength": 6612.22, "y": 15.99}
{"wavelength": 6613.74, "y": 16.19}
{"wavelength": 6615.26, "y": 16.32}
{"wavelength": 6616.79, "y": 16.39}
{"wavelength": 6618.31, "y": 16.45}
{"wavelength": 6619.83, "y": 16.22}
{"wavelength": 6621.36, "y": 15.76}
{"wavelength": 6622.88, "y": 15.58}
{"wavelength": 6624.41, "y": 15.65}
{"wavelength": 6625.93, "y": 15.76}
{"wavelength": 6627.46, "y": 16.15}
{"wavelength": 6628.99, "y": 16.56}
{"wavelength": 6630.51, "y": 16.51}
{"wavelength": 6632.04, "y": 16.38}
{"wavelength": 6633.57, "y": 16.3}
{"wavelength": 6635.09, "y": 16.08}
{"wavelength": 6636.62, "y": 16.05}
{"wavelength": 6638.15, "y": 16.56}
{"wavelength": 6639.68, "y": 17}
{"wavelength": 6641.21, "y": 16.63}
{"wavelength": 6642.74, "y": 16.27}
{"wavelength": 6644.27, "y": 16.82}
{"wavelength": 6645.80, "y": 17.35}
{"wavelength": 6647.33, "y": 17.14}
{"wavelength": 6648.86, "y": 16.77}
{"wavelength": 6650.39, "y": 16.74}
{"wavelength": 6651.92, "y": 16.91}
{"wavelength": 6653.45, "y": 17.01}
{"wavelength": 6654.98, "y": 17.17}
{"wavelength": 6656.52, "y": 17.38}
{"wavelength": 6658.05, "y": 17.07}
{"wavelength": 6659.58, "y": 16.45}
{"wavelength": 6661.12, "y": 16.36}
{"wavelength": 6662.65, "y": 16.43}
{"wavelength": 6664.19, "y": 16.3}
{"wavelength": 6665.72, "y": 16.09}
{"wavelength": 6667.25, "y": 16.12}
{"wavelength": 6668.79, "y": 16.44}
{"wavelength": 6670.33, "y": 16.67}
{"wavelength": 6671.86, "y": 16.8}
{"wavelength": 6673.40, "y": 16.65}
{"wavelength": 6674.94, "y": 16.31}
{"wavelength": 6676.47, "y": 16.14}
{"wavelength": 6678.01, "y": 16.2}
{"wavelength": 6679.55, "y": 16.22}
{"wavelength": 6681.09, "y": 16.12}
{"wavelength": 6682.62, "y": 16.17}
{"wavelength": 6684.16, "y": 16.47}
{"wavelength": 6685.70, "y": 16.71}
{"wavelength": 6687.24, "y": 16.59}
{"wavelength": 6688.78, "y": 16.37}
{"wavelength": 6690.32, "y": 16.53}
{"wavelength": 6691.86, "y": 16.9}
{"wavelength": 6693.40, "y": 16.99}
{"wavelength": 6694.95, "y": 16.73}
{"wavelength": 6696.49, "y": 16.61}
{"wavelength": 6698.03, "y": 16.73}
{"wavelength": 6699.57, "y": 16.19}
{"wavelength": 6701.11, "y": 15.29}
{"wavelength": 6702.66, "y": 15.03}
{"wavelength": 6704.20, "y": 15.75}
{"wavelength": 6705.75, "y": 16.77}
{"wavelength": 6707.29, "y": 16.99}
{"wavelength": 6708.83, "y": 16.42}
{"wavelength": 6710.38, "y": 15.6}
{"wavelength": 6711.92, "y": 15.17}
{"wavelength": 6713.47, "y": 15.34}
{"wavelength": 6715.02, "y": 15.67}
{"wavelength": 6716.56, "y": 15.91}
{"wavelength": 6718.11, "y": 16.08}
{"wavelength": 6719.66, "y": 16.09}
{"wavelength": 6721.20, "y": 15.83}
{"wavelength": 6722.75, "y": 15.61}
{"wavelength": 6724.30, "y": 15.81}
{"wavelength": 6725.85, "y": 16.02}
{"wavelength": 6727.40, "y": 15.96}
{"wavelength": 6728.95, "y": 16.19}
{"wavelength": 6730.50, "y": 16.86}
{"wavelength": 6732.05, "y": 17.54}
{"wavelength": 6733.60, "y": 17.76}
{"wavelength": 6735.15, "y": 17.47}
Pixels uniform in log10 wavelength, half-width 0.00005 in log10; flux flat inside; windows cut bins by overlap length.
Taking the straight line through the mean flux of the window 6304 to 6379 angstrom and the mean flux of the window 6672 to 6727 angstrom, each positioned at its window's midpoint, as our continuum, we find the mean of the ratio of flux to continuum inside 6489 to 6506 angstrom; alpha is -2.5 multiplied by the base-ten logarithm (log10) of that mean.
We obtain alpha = -0.08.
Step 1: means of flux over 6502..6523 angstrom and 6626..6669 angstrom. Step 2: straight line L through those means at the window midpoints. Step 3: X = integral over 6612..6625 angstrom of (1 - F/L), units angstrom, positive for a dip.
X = 0.6 angstrom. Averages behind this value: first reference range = 17.5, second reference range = 16.6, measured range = 16.1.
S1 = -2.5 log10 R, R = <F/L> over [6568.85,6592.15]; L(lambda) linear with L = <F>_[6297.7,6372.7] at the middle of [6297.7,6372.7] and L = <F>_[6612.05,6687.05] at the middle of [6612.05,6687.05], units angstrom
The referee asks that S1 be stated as 0.14 mag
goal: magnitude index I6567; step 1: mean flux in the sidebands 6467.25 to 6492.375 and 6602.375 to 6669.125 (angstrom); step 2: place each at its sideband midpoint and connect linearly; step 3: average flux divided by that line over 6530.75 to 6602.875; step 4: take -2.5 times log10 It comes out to 0.06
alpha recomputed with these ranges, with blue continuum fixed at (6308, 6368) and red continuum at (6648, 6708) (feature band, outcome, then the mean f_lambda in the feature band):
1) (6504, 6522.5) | -0.06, 17.4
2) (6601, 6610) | 0.07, 15.5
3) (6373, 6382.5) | 0.04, 15.8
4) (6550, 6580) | 0.07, 15.4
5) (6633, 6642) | 0.00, 16.4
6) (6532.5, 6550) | 0.00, 16.5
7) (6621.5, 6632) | 0.03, 16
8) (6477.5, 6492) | -0.04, 17.1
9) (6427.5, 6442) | -0.05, 17.2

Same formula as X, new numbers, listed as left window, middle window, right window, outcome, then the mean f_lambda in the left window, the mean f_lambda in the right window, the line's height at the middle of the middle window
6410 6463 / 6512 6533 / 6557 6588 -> -2.0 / 16.6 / 15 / 15.6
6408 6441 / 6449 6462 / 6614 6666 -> 0.7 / 16.9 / 16.5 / 16.8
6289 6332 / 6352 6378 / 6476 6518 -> 1.3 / 16.6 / 17.3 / 16.8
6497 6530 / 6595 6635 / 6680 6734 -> 1.8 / 17.4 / 16.2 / 16.8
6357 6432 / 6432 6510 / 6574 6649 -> -3.4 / 16.4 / 15.8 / 16.2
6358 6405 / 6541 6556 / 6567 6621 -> -1.0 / 16.3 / 15.3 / 15.5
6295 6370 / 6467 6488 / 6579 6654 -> -0.9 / 16.5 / 16.1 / 16.3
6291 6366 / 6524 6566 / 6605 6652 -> -0.7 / 16.5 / 16.3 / 16.3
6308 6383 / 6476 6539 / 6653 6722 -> -3.3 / 16.3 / 16.3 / 16.3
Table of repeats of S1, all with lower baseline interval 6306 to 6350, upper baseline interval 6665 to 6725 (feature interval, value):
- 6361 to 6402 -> 0.006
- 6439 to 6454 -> 0.004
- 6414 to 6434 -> -0.022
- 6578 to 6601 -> 0.052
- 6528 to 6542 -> -0.015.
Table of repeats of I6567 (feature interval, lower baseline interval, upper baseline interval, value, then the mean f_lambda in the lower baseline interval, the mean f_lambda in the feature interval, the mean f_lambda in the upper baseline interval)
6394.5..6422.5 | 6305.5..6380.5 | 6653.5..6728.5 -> -0.02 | 16.3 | 16.6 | 16.3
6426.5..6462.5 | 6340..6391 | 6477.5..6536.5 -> 0.02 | 16.3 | 16.6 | 17.2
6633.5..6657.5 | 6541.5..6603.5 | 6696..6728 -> -0.06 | 15.7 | 16.8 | 15.9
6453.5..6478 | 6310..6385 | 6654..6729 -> -0.02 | 16.3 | 16.7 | 16.3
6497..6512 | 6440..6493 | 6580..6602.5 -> -0.08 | 16.7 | 17.7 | 15.7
